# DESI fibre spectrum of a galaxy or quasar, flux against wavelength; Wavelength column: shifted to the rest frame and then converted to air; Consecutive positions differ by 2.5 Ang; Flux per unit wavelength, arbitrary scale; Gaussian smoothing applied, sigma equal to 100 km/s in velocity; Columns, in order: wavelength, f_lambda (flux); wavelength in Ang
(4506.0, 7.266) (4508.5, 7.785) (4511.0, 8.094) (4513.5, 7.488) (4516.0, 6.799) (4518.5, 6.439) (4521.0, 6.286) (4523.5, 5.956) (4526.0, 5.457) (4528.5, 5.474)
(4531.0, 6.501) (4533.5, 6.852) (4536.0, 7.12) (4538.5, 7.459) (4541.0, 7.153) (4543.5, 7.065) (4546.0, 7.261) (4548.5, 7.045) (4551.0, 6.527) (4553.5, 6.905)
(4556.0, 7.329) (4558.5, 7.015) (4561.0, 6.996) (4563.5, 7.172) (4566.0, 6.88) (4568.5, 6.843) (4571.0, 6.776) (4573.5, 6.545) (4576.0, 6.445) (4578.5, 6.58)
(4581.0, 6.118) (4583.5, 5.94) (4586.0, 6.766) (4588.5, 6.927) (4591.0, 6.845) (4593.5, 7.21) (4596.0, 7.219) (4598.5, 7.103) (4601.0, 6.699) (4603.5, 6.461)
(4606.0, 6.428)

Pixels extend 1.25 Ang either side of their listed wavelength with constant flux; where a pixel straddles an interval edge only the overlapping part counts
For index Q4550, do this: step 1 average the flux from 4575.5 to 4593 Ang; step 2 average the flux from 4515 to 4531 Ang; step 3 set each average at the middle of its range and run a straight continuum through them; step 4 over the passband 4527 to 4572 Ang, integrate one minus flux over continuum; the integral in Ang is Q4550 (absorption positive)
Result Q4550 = -4.38 Ang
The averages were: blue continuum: 6.09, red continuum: 6.55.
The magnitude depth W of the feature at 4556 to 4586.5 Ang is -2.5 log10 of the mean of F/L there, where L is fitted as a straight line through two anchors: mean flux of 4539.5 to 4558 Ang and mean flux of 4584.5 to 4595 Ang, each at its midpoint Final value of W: 0.044 mag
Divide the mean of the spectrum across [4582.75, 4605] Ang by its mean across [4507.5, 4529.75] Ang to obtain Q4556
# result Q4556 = 1.0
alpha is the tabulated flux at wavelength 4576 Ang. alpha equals 6.445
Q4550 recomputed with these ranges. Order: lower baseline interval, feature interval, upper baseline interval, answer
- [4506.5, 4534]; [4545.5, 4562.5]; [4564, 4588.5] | -1.0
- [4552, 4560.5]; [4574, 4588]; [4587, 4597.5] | 1.3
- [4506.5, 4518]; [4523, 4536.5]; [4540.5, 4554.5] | 1.9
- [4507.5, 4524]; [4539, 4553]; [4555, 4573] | -0.1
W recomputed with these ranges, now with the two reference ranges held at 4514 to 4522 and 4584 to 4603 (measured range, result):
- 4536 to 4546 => -0.081 mag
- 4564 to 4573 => -0.005 mag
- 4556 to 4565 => -0.050 mag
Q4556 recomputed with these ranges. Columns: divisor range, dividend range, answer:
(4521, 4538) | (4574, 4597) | 1.06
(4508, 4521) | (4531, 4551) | 0.98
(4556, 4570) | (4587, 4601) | 1.00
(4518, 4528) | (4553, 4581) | 1.15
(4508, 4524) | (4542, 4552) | 1.00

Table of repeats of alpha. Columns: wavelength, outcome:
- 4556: 7.329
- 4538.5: 7.459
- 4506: 7.266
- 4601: 6.699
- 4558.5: 7.015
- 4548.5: 7.045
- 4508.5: 7.785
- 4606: 6.428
